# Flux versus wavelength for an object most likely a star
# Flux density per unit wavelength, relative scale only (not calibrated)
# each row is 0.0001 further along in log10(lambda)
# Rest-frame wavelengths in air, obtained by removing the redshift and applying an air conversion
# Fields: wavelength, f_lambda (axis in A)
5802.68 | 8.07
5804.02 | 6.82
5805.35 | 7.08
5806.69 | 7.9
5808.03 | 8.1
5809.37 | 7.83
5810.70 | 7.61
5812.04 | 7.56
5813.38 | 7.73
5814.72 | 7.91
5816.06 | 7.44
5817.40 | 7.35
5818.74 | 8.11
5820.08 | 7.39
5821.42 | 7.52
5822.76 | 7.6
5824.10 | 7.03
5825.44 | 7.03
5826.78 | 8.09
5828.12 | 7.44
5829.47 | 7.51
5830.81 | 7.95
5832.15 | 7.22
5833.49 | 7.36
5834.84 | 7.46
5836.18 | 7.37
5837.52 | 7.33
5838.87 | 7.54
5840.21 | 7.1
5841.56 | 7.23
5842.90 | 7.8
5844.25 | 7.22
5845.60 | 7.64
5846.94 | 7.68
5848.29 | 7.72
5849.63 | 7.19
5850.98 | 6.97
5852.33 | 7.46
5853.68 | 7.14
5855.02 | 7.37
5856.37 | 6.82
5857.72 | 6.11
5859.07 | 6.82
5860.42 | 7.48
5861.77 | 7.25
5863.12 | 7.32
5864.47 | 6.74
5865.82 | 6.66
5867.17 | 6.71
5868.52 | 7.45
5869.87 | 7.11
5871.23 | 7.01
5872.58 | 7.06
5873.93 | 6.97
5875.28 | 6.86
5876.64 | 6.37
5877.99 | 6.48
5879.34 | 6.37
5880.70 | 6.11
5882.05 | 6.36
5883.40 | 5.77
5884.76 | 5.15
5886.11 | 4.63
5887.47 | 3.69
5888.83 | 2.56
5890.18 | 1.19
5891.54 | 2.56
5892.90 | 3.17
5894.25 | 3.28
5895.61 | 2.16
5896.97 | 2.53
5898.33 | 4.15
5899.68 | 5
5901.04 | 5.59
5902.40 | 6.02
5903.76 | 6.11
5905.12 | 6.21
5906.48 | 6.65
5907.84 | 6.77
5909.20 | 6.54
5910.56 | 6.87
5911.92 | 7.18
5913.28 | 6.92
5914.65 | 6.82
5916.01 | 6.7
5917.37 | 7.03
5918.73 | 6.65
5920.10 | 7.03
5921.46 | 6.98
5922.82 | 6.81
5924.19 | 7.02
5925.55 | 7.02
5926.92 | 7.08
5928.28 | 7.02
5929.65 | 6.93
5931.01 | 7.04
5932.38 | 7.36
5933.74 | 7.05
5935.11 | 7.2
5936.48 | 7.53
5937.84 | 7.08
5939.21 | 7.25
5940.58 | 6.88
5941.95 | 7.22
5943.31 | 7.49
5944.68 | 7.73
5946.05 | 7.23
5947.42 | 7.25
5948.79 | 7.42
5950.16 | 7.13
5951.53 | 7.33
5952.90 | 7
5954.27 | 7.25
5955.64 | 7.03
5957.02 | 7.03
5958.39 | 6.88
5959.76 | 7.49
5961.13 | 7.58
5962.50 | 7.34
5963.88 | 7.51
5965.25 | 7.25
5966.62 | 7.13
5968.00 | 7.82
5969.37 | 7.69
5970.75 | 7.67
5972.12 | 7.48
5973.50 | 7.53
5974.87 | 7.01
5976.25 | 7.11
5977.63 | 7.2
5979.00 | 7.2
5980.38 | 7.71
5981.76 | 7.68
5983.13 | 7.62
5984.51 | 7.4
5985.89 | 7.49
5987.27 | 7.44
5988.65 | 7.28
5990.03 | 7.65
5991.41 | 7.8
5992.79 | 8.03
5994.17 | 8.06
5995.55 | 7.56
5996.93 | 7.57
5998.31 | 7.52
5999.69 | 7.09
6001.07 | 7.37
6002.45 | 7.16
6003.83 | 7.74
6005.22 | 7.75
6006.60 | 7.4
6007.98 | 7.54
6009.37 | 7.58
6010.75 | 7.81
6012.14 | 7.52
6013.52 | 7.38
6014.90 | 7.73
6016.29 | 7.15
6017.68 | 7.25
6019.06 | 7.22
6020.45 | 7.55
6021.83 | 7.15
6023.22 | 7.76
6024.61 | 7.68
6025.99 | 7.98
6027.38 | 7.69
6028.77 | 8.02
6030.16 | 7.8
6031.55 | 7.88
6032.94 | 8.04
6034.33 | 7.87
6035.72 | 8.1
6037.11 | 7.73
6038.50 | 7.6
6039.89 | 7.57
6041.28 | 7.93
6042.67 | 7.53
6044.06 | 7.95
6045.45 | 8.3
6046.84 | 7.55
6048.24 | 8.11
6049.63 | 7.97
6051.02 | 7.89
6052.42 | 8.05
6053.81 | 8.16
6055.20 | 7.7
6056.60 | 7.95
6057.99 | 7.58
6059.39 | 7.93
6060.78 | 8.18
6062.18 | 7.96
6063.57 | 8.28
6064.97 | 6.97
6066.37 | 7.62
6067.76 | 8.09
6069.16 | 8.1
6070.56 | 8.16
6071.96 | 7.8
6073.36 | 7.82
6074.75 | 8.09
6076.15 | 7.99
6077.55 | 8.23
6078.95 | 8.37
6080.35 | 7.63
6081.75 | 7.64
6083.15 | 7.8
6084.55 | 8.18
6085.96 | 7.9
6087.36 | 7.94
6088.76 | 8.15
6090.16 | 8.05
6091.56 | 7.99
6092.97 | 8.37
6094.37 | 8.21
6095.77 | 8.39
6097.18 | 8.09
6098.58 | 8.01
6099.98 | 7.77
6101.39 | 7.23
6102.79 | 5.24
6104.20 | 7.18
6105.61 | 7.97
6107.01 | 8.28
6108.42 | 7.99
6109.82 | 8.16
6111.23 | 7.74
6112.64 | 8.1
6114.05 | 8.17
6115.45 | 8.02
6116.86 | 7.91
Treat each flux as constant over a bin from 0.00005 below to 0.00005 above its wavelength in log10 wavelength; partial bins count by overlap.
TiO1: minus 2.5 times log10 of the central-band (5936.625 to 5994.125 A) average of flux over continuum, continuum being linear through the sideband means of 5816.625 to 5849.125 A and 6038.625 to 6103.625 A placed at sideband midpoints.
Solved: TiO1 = 0.05 mag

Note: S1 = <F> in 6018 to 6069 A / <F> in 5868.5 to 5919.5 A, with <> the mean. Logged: 1.4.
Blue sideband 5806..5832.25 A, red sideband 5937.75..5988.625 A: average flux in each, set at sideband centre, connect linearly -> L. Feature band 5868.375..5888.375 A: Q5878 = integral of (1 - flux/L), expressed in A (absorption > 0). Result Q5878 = 3.61 A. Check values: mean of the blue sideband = 7.62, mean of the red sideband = 7.34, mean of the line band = 6.15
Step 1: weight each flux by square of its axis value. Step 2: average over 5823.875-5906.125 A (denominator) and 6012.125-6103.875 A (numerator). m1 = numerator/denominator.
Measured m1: 1.3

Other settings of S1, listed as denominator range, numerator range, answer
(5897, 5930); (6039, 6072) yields 1.22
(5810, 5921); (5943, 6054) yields 1.16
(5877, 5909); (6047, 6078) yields 1.66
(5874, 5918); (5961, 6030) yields 1.41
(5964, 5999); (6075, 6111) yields 1.05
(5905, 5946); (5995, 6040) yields 1.08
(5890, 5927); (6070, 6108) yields 1.38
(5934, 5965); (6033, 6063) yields 1.09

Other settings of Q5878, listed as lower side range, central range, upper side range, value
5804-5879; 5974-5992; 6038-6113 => 0.5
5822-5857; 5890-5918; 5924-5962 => 7.7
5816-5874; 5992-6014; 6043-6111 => 0.4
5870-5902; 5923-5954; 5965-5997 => -4.2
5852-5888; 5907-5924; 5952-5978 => 0.2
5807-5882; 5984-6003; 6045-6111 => 0.3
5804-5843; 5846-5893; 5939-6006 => 7.9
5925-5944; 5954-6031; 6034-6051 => 0.4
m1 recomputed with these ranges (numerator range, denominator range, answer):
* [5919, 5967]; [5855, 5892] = 1.22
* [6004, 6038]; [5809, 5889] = 1.16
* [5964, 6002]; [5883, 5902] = 2.10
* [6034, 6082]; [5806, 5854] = 1.14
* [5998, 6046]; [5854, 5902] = 1.44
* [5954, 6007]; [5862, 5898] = 1.45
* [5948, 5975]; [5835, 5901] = 1.24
